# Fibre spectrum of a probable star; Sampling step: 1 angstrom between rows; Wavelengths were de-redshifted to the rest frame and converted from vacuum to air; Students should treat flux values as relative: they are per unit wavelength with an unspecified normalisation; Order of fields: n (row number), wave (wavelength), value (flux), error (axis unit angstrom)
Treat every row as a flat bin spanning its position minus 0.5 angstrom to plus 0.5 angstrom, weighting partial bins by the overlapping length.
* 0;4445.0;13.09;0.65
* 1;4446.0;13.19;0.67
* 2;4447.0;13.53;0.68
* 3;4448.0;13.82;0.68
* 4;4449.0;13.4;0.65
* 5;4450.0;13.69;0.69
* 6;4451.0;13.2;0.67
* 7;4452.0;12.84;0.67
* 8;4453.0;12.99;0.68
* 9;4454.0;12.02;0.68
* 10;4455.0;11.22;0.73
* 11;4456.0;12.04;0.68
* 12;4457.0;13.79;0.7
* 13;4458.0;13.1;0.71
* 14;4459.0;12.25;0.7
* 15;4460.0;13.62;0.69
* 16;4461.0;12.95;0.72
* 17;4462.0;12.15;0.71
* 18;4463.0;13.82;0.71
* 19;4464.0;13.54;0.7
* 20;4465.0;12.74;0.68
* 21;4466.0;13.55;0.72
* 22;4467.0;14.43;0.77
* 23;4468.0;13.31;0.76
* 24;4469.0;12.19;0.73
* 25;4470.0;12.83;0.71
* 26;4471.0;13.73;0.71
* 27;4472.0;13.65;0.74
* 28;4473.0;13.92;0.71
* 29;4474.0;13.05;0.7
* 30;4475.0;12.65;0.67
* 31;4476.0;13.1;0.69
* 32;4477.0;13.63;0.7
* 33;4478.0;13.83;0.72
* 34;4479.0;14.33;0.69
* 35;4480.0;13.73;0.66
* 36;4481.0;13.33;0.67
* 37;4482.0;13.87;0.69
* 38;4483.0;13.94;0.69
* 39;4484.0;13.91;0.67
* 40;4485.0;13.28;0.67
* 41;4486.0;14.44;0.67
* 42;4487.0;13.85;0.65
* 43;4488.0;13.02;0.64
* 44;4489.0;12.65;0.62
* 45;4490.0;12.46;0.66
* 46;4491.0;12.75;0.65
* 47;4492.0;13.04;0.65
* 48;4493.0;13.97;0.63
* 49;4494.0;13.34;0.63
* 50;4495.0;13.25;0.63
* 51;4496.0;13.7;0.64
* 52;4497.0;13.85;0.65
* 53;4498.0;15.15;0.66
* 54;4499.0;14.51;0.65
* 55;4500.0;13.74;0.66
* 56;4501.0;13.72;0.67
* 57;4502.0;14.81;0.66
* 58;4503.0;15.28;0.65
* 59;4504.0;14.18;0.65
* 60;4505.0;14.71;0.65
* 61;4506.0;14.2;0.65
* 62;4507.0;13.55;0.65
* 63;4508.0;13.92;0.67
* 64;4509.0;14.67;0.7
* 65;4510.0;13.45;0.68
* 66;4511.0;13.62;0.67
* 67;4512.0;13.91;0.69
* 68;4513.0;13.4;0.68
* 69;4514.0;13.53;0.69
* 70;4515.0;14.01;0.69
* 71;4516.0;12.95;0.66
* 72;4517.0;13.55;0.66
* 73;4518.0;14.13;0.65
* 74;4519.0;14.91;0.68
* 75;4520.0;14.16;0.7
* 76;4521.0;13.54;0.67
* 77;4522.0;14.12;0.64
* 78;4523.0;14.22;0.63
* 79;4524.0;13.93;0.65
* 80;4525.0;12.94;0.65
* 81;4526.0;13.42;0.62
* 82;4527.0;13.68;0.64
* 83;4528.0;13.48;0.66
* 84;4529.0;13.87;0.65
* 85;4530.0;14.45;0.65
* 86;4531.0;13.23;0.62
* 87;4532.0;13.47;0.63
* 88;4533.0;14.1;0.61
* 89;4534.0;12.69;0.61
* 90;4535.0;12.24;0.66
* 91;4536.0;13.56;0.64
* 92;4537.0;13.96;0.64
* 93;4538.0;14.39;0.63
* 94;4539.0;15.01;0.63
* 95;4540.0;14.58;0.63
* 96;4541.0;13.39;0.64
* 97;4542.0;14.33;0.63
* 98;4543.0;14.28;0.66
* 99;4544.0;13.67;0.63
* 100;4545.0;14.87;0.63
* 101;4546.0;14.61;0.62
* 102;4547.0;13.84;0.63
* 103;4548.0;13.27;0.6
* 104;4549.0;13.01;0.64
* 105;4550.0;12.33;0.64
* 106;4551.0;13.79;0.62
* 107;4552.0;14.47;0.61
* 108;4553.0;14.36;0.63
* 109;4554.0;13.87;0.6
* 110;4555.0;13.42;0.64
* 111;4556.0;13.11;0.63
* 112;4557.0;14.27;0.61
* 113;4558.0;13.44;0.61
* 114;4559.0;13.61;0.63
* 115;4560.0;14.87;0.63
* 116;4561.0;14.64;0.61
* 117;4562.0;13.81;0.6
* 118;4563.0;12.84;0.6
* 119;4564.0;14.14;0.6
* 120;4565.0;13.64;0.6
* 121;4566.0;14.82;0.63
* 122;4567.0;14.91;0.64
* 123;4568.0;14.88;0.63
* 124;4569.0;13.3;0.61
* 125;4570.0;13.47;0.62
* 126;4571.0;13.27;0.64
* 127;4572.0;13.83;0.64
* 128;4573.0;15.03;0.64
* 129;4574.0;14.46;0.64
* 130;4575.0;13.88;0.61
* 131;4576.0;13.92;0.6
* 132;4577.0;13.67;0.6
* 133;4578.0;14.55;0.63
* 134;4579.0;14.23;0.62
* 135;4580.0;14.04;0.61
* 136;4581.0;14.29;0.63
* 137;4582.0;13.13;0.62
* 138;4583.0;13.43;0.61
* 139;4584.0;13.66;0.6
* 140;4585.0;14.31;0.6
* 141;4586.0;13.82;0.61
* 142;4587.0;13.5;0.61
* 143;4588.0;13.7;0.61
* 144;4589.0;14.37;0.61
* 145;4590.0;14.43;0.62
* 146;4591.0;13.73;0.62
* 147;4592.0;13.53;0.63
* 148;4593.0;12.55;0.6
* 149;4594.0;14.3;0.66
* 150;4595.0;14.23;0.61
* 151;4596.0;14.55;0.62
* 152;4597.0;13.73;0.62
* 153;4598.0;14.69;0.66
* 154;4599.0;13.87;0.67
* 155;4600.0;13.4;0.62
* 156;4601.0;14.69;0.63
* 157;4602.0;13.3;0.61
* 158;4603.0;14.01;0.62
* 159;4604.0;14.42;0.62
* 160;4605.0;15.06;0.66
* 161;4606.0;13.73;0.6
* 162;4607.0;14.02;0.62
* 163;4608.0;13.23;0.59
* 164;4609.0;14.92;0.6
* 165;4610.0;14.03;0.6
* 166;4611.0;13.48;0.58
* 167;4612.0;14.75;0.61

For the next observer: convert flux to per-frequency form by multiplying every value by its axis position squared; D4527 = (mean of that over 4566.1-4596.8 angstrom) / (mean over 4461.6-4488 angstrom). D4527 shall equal 1.1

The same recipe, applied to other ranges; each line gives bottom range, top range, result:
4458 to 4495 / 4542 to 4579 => 1.08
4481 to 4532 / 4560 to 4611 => 1.05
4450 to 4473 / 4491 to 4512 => 1.09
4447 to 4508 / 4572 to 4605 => 1.09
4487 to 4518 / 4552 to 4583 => 1.05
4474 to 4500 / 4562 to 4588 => 1.07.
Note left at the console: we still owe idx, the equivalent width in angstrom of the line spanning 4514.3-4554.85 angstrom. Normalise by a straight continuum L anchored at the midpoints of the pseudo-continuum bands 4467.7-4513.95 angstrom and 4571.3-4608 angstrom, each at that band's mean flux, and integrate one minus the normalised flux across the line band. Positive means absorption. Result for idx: 0.0 angstrom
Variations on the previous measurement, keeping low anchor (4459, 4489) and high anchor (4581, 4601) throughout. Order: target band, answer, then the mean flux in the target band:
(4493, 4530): -1.0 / 13.9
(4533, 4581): -0.7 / 13.9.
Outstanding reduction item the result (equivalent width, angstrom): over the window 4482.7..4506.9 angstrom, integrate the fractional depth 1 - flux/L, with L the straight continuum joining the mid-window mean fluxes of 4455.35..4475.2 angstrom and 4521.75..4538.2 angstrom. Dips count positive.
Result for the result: -0.8 angstrom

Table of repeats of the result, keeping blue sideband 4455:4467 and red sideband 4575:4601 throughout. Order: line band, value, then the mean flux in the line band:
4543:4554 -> -0.2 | 13.8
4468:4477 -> 0.0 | 13.2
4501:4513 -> -0.7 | 14.2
